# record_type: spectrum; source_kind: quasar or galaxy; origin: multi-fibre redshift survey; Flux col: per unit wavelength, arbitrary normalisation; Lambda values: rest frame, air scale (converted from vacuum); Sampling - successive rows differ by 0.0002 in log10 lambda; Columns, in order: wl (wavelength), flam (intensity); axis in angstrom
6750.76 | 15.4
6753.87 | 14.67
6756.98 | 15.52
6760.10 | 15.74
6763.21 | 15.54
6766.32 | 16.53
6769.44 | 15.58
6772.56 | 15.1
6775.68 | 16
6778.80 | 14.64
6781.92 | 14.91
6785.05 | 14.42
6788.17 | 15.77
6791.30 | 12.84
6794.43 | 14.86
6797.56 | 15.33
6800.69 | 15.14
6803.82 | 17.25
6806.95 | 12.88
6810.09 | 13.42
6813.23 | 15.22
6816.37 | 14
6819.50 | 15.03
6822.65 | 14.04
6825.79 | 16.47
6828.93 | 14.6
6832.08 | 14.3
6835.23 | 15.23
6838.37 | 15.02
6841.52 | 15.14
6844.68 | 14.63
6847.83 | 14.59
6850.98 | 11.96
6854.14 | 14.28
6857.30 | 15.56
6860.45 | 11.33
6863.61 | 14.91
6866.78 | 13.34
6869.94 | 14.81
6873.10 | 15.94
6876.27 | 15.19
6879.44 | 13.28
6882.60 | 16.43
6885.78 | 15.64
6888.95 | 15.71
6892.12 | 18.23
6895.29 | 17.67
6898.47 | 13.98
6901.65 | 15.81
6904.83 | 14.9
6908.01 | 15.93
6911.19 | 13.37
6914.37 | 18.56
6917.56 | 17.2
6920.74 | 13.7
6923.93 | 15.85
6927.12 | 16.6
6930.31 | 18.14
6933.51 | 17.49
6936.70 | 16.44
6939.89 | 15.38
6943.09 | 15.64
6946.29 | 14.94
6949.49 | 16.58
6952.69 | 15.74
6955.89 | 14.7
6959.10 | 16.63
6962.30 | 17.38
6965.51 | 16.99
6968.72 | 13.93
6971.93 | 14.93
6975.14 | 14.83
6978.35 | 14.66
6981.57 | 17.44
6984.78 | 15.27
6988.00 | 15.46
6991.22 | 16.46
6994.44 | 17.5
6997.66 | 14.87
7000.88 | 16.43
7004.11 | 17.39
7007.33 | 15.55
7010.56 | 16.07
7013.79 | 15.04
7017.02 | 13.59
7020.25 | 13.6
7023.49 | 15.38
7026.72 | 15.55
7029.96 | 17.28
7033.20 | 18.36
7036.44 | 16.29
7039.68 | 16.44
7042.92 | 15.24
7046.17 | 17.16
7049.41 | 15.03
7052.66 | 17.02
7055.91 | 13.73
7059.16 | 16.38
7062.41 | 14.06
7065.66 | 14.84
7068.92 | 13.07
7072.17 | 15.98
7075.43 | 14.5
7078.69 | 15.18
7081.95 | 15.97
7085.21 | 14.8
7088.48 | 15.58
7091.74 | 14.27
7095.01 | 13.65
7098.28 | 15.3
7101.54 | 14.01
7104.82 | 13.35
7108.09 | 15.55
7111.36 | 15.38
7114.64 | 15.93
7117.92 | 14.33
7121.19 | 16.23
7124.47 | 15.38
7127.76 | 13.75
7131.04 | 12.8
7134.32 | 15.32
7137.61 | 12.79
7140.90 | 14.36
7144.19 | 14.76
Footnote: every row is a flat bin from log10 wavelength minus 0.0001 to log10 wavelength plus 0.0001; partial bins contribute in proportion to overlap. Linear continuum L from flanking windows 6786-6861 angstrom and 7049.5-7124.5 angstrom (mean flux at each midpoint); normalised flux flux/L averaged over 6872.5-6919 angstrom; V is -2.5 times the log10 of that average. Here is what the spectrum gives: -0.08 mag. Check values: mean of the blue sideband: 14.6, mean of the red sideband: 15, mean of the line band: 15.8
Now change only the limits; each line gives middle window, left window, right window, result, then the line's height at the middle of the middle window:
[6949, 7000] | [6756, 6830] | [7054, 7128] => -0.063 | 14.9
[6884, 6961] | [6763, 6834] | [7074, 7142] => -0.084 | 14.8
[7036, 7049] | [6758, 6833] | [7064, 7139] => -0.099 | 14.8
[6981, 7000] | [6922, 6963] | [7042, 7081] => -0.021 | 15.8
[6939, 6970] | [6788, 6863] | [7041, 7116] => -0.073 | 14.8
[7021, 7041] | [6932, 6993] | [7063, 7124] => -0.074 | 15.3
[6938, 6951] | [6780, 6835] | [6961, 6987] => -0.011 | 15.5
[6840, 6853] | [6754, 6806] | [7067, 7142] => 0.080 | 15.2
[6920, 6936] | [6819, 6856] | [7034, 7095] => -0.112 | 14.9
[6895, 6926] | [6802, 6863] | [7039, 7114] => -0.069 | 14.7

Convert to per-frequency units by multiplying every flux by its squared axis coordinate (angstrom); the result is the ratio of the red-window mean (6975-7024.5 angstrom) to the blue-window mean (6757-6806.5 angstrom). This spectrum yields 1.09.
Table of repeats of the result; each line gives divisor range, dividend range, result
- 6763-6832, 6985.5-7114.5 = 1.11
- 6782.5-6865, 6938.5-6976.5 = 1.12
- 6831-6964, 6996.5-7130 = 1.04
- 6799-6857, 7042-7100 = 1.11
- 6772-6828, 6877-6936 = 1.11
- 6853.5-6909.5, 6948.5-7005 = 1.08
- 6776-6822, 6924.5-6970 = 1.15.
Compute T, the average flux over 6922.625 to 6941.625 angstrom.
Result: 16.7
